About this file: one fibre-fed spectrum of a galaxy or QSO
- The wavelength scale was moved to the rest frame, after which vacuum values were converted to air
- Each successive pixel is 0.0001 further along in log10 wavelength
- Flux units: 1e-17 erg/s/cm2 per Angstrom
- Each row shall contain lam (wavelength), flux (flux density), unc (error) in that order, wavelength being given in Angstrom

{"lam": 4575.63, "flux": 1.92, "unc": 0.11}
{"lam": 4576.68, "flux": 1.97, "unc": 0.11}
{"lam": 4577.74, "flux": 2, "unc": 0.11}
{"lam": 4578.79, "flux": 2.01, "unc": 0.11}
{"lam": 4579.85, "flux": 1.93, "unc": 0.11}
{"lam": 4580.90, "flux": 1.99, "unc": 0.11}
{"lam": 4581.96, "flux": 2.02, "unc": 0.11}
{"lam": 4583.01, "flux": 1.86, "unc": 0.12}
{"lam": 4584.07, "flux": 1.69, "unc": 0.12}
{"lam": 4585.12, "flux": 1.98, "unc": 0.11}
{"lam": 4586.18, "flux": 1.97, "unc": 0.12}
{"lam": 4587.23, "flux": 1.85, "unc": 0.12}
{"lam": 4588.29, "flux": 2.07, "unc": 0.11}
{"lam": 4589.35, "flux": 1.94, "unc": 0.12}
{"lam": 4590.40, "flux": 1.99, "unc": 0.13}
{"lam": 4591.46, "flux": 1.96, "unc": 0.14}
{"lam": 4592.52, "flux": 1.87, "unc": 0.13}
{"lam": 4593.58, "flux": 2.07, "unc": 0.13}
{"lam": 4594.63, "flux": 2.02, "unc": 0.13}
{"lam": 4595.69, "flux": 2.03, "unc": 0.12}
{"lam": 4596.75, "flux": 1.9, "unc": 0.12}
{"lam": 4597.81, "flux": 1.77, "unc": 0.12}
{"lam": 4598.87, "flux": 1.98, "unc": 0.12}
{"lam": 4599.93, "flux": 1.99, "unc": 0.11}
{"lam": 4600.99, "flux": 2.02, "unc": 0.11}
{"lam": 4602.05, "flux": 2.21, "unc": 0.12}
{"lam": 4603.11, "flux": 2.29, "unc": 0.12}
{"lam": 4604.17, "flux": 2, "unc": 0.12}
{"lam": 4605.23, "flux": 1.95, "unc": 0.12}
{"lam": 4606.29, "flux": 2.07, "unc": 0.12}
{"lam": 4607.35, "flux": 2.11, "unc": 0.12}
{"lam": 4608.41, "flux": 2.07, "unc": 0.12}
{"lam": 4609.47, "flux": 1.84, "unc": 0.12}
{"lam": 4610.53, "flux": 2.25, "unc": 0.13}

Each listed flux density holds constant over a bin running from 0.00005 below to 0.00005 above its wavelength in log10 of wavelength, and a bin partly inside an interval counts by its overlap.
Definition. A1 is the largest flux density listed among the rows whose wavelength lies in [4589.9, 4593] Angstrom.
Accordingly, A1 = 1.99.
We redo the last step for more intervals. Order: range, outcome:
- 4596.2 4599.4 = 1.98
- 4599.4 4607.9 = 2.29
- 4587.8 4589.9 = 2.07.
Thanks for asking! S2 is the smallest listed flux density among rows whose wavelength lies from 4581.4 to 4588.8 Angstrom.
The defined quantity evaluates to 1.69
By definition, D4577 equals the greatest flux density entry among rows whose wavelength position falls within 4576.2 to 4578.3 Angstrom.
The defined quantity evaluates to 2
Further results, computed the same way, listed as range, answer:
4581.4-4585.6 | 2.02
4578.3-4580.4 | 2.01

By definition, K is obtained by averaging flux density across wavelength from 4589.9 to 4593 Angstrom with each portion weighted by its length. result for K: 1.94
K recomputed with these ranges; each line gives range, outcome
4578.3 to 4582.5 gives 1.99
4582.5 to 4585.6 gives 1.84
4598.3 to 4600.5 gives 1.98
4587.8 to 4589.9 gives 2.01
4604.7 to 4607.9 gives 2.05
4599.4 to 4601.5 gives 2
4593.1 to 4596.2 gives 2.04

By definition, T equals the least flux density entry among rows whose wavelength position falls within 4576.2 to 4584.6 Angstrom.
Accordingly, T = 1.69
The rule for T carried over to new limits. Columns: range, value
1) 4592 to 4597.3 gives 1.87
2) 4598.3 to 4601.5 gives 1.98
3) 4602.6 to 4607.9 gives 1.95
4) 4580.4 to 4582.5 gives 1.99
